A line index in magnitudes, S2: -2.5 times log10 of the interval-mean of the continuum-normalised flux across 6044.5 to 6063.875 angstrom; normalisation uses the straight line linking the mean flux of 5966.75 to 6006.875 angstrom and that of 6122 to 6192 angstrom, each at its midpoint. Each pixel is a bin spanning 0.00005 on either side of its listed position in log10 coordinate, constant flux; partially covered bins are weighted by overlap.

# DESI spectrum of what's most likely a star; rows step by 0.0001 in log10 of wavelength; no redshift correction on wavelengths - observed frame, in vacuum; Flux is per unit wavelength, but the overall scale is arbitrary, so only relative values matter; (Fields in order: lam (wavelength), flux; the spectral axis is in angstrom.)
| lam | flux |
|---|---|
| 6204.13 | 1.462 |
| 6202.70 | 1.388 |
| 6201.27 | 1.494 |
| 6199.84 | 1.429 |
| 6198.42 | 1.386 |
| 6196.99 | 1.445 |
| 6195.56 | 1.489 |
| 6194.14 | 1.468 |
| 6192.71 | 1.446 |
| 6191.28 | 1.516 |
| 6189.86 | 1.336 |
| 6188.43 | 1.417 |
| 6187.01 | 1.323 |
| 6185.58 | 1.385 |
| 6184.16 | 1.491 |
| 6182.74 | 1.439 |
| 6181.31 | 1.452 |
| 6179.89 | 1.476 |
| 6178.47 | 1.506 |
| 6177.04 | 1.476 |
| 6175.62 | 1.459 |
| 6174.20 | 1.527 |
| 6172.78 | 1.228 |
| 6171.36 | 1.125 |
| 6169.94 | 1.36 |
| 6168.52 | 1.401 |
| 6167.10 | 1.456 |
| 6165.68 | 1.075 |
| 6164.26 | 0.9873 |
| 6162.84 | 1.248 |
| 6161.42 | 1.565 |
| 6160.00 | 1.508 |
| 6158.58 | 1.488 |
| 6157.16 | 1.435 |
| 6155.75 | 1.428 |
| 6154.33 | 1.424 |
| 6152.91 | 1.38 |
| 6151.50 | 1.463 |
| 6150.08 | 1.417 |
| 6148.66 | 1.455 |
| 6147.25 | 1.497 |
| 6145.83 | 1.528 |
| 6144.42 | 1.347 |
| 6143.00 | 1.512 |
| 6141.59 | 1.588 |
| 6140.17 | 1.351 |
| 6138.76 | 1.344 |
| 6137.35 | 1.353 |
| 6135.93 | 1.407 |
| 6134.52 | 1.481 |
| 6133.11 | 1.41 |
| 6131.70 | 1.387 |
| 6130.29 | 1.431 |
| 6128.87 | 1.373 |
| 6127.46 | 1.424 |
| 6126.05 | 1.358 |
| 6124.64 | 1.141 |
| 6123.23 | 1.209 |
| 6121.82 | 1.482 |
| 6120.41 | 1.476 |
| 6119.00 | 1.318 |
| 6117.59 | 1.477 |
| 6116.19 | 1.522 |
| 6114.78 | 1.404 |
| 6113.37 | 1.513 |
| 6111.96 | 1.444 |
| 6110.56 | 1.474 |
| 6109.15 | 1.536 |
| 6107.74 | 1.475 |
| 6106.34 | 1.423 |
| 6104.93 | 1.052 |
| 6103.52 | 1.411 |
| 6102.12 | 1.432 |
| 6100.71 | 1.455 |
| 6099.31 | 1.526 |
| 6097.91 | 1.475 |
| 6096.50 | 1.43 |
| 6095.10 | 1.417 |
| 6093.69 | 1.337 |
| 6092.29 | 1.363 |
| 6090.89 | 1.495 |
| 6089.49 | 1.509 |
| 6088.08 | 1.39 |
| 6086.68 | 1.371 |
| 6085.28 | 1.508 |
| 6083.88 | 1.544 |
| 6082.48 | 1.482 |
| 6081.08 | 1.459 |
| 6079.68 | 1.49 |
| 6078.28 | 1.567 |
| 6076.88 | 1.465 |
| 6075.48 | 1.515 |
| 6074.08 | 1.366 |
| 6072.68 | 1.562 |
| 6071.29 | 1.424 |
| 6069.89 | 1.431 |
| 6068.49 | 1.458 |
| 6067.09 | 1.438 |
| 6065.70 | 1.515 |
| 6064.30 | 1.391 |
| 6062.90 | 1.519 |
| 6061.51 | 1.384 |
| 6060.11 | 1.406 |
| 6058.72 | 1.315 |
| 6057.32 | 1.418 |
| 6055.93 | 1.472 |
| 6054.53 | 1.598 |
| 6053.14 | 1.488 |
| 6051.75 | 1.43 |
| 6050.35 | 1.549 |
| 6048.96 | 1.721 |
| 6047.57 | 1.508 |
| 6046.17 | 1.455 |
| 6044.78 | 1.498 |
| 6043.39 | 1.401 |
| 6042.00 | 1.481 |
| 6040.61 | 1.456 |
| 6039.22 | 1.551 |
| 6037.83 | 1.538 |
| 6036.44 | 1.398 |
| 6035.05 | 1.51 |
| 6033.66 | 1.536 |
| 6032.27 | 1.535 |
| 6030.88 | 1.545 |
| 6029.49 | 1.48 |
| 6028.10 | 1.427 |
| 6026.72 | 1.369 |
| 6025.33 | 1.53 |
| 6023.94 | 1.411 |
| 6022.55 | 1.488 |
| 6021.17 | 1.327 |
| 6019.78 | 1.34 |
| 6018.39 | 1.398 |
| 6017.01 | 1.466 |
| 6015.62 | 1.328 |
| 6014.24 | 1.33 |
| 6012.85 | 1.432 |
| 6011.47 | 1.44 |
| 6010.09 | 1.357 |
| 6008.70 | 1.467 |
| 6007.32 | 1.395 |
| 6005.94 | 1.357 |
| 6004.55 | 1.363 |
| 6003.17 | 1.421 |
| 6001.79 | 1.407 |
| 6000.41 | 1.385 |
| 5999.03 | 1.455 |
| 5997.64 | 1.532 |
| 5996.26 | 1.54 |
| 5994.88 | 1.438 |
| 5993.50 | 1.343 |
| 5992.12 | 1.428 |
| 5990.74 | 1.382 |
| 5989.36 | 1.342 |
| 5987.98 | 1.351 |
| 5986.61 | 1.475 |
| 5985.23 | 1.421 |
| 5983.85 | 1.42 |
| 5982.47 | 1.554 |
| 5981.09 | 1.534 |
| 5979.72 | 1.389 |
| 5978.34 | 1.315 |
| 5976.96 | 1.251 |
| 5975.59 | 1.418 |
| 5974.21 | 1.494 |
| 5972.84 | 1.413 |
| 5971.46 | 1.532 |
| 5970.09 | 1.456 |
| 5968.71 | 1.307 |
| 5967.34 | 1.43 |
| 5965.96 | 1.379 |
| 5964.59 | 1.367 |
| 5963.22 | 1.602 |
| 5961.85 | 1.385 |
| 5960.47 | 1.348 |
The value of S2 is -0.05 mag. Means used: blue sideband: 1.42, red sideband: 1.4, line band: 1.48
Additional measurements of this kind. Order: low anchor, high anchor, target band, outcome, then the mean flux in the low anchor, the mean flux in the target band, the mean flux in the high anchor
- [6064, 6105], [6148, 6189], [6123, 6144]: 0.02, 1.45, 1.39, 1.39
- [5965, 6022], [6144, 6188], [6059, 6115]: -0.03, 1.41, 1.45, 1.4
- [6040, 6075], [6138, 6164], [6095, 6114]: 0.01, 1.47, 1.43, 1.44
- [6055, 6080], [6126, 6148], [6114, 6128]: 0.04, 1.45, 1.38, 1.43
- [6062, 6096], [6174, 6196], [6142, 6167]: 0.04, 1.46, 1.4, 1.45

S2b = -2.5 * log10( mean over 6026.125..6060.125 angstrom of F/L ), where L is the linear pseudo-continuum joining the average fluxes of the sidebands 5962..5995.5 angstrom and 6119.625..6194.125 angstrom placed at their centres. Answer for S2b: -0.06 mag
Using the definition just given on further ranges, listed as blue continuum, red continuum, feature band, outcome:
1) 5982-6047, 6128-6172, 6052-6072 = -0.020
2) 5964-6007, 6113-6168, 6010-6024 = 0.015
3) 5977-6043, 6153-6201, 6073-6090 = -0.041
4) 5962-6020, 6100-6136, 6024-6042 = -0.056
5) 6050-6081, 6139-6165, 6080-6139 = 0.018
